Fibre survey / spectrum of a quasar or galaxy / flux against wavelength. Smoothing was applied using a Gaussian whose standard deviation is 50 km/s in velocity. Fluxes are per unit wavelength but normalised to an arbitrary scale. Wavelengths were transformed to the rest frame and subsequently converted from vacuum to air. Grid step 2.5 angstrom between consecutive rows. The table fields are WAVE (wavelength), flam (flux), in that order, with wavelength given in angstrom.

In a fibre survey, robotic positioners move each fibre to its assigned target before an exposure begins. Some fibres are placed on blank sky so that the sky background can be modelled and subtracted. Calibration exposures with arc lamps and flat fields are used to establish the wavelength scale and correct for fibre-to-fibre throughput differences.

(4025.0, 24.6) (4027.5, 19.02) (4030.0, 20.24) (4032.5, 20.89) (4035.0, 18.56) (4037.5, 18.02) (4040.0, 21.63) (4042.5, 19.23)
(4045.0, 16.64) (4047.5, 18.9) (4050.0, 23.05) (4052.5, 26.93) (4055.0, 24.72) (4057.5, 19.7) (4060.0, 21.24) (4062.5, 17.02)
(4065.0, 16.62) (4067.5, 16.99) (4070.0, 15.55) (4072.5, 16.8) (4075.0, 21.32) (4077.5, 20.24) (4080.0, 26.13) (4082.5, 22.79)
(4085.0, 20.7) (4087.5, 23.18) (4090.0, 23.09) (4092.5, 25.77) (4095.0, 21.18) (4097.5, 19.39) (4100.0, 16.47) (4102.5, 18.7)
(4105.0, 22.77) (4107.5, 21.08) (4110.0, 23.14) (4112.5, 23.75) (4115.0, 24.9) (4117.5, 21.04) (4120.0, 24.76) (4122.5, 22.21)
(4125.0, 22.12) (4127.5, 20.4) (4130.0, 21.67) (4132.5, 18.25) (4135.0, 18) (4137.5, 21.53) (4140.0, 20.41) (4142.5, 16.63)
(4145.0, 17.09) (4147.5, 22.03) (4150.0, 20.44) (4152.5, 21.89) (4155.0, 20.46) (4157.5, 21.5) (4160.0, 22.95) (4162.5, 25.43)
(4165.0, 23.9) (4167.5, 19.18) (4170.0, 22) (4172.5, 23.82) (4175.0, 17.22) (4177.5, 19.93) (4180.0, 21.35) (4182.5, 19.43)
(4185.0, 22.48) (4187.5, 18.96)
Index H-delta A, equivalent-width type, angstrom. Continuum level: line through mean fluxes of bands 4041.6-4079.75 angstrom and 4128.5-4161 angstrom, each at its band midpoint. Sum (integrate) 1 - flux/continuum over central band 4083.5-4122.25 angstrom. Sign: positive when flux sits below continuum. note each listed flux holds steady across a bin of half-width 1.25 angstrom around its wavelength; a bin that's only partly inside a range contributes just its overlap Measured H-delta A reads -3.8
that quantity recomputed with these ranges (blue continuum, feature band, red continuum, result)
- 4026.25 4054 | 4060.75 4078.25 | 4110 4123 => 3.0 angstrom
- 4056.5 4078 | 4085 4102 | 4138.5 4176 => -2.0 angstrom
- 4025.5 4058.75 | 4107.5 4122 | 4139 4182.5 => -1.7 angstrom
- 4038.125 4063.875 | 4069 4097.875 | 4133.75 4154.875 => -1.4 angstrom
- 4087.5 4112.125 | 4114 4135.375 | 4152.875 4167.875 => 0.3 angstrom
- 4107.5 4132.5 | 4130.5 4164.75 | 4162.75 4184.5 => 1.7 angstrom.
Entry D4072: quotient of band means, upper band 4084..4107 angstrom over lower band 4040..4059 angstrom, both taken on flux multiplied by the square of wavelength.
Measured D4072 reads 1.0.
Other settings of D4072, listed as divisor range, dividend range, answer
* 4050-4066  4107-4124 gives 1.12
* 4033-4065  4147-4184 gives 1.12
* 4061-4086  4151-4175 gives 1.19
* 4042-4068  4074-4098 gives 1.13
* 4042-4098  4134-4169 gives 1.04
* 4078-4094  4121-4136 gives 0.90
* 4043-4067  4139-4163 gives 1.07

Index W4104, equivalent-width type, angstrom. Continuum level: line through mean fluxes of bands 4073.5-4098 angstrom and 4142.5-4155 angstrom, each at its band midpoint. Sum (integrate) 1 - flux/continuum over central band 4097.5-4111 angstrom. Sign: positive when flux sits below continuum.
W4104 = 0.9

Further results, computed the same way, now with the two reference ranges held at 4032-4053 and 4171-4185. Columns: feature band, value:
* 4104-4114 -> -1.2 angstrom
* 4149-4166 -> -1.5 angstrom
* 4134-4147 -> 1.0 angstrom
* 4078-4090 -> -1.6 angstrom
